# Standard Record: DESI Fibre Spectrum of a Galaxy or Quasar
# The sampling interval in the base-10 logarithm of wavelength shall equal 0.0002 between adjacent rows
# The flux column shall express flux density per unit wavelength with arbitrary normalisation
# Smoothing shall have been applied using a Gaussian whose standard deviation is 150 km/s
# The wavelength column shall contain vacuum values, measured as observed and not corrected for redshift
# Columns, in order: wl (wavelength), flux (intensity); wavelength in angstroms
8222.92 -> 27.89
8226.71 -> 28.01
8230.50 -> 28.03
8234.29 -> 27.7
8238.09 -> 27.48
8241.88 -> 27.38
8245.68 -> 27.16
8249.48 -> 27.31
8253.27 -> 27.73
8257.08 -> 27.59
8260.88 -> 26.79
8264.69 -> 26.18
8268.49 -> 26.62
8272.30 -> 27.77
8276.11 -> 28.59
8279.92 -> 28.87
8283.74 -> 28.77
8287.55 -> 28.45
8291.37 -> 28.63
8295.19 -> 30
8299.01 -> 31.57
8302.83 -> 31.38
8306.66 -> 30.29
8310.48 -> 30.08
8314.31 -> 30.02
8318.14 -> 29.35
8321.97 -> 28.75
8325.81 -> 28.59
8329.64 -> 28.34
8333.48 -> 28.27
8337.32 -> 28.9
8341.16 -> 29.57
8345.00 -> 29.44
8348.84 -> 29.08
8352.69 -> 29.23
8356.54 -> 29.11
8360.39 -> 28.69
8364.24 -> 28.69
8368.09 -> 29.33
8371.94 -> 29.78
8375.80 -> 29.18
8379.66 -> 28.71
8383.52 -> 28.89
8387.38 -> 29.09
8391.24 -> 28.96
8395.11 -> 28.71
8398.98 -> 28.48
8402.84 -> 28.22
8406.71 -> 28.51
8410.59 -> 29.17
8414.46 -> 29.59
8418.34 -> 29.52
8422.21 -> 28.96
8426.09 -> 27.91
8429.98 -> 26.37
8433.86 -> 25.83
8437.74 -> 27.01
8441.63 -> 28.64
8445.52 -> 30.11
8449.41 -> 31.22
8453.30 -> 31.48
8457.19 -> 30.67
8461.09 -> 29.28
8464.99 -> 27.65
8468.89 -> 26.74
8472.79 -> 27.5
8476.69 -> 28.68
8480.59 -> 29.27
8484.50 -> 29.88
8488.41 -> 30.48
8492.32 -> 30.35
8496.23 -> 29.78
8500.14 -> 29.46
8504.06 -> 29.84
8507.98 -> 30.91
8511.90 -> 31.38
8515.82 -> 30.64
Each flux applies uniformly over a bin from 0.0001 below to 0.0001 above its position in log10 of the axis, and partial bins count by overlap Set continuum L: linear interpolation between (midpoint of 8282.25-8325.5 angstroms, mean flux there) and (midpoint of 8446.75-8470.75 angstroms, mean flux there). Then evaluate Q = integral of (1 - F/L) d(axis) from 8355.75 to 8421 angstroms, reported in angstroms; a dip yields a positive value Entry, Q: 1.41 angstroms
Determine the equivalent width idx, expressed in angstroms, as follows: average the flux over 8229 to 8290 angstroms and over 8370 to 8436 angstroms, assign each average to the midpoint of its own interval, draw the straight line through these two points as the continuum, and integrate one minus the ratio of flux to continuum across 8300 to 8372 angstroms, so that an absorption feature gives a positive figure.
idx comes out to -3.0 angstroms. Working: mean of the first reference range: 27.7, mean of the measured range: 29.3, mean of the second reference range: 28.6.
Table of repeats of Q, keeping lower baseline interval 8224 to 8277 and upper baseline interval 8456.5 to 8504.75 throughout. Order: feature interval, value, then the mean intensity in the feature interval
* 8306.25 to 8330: -1.20 angstroms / 29.4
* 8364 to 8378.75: -0.49 angstroms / 29.3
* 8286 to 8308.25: -1.84 angstroms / 30.1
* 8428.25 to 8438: 0.84 angstroms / 26.3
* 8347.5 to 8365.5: -0.47 angstroms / 29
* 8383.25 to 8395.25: -0.20 angstroms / 28.9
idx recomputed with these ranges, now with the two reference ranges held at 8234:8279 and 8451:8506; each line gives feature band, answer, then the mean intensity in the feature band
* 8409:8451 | 0.6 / 28.5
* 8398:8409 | 0.1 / 28.4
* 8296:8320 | -2.2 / 30.4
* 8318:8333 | -0.3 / 28.6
